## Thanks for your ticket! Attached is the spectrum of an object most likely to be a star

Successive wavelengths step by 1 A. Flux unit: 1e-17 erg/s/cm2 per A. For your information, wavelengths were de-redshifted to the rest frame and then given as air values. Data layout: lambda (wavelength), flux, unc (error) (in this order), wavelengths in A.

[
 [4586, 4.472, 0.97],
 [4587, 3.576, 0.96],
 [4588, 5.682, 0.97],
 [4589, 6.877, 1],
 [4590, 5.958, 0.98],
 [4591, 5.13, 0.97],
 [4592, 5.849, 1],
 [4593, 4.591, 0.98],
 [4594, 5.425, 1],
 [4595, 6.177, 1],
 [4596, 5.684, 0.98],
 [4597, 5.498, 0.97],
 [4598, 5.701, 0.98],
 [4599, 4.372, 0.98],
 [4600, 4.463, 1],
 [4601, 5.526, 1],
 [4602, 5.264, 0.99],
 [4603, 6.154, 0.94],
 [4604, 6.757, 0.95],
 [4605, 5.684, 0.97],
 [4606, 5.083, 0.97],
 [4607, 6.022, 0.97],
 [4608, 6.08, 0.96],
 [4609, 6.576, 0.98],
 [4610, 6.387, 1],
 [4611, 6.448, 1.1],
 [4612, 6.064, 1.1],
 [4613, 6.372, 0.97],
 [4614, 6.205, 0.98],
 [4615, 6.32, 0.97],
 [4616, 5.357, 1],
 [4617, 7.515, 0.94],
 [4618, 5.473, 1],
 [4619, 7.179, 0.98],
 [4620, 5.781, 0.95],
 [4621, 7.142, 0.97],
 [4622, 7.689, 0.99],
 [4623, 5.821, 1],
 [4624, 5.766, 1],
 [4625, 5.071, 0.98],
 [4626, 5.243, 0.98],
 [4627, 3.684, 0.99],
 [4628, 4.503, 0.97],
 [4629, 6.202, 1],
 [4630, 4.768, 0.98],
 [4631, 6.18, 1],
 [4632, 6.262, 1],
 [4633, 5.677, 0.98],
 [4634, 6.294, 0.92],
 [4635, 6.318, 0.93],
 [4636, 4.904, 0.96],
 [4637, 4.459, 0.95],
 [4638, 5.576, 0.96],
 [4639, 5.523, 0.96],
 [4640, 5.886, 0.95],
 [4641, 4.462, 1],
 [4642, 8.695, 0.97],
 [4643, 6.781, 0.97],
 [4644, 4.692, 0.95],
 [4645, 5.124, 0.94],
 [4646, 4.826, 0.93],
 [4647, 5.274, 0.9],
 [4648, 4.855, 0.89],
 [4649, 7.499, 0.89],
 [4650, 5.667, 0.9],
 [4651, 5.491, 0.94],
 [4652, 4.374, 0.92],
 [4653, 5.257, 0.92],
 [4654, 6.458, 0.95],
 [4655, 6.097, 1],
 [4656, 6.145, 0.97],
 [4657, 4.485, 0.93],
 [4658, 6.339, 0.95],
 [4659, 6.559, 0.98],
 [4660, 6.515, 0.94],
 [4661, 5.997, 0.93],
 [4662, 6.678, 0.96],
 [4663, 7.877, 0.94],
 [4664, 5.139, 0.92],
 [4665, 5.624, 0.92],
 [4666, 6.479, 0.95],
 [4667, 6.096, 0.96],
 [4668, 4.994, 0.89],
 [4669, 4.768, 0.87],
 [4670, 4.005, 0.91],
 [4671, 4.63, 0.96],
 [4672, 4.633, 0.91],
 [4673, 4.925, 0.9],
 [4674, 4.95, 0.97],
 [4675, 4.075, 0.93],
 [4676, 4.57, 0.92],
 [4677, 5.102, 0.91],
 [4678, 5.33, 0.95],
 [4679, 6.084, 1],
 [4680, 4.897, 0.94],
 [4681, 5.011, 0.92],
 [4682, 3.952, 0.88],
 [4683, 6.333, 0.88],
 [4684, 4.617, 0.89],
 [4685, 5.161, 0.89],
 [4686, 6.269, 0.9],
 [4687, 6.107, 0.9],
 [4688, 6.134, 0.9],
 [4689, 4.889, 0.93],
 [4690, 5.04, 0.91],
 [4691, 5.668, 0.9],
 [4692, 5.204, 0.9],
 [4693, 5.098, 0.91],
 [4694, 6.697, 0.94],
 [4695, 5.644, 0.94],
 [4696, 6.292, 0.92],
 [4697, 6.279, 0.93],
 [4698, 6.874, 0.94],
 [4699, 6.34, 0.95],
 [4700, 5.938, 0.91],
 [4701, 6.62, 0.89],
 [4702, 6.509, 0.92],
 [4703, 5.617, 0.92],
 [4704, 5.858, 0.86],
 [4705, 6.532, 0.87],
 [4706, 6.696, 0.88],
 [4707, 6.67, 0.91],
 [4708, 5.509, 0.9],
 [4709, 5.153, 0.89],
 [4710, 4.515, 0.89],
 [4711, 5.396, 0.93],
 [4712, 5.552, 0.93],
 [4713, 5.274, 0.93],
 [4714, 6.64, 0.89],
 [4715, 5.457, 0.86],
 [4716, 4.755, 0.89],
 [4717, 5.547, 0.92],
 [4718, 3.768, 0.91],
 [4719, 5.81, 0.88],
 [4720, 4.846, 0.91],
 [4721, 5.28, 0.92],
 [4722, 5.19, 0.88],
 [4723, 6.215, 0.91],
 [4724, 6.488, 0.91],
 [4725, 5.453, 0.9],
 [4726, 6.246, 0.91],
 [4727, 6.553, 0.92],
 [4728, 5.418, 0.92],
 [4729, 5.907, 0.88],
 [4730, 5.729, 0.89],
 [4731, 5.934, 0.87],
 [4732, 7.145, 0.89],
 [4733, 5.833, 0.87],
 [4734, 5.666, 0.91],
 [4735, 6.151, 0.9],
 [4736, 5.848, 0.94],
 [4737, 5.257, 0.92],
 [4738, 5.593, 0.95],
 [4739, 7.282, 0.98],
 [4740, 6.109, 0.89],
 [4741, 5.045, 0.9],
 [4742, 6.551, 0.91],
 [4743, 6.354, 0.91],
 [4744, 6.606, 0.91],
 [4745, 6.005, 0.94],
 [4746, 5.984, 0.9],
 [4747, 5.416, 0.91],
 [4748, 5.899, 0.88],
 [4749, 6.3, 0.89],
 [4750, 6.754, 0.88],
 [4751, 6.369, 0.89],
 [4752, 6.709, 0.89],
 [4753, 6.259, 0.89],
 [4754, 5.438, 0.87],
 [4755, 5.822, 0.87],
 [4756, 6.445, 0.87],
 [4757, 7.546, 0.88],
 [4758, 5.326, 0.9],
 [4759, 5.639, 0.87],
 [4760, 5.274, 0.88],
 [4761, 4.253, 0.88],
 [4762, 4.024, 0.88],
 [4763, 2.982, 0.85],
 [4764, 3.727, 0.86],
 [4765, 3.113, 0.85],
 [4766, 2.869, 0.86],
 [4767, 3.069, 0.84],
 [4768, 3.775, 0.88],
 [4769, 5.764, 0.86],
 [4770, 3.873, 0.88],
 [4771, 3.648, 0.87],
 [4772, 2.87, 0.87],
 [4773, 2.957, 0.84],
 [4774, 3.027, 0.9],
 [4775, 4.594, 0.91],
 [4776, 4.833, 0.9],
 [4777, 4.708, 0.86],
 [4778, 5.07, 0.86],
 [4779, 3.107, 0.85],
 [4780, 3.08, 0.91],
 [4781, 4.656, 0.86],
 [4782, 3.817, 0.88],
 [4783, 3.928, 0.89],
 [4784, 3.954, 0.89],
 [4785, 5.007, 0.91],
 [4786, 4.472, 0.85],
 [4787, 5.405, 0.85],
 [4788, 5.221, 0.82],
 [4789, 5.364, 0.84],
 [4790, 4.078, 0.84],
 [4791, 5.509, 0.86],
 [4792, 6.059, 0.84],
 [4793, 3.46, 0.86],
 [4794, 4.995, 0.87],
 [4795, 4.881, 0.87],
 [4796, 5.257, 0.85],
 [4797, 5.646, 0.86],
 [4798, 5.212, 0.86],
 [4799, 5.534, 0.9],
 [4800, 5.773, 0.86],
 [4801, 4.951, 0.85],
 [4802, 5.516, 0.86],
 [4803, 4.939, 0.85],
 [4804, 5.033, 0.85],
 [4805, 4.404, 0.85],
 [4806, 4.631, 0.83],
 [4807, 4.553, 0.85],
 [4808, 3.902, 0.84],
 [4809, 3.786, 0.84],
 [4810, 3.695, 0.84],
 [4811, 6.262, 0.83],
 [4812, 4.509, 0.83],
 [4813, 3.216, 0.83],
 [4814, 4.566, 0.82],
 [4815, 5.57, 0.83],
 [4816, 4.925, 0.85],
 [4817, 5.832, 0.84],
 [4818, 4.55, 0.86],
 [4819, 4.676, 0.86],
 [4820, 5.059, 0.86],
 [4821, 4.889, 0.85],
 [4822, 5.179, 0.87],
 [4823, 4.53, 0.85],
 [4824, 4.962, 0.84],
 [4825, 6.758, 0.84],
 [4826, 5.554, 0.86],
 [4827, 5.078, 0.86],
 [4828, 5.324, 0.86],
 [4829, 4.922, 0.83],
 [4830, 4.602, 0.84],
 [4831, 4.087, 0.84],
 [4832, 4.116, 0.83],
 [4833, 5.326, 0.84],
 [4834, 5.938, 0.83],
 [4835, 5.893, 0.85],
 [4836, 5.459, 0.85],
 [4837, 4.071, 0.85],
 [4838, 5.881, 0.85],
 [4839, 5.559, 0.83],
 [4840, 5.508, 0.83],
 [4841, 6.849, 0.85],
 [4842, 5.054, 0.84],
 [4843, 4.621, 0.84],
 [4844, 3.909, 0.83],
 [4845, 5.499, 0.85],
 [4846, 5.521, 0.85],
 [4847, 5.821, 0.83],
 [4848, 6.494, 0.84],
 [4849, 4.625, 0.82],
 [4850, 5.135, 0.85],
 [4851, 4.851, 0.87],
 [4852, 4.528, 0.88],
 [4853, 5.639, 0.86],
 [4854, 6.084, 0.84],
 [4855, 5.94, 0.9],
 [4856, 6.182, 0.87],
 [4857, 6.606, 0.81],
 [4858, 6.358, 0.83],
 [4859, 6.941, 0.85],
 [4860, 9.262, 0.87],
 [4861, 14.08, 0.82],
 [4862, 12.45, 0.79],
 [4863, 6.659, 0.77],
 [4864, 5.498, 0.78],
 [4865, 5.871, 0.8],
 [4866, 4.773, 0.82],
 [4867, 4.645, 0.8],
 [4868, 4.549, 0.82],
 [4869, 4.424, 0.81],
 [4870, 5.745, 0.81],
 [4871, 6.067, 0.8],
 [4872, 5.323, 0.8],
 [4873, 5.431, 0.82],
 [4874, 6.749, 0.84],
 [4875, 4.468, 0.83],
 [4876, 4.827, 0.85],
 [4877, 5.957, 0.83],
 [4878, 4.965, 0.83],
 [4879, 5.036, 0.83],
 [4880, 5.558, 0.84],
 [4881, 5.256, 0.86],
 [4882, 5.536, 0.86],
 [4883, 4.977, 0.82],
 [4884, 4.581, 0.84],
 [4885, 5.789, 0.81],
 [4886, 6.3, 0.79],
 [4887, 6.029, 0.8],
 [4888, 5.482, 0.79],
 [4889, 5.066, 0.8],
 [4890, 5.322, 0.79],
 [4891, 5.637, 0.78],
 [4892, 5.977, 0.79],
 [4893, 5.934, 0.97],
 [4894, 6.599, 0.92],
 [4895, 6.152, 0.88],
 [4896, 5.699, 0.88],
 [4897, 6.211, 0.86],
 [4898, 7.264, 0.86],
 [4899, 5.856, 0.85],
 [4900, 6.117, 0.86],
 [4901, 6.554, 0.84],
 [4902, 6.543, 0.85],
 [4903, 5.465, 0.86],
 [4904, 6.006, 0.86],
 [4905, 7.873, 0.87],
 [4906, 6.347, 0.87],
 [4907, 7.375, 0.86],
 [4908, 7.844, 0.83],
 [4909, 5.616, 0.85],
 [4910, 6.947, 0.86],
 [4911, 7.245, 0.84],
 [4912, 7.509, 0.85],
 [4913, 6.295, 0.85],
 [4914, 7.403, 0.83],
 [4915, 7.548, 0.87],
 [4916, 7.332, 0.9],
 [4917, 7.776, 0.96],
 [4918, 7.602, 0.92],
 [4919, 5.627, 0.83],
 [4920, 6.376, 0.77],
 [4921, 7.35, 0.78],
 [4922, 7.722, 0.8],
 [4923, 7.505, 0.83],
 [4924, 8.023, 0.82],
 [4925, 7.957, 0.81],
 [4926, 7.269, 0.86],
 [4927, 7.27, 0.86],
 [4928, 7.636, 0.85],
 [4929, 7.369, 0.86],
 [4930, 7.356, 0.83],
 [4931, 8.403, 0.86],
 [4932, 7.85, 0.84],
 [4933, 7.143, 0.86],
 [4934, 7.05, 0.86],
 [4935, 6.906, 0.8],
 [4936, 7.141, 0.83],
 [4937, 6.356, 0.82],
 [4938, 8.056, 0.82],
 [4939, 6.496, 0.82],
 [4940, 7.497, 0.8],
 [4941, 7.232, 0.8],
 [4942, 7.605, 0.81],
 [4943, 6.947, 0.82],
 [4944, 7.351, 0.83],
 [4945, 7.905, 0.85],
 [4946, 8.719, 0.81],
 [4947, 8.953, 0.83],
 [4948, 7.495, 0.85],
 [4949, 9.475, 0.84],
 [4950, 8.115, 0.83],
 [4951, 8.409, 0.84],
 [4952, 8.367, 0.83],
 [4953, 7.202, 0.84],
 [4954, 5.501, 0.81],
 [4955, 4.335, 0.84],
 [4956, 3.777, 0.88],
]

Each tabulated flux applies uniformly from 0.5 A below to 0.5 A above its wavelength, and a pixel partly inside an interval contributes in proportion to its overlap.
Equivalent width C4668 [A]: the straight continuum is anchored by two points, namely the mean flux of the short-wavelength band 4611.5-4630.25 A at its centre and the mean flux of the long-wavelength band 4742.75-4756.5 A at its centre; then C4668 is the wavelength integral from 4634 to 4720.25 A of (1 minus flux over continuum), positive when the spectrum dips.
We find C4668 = 6.0 A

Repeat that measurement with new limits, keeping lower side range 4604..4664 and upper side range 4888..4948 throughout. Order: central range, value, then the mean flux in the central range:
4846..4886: 4.6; 5.99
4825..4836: 2.4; 5.18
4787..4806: 4.1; 5.1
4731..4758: 0.7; 6.15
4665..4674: 1.4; 5.09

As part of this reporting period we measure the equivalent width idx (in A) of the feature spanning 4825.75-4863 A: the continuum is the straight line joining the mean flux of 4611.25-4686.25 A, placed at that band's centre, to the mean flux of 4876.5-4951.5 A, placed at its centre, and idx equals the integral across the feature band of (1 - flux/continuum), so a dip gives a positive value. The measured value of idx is 3.2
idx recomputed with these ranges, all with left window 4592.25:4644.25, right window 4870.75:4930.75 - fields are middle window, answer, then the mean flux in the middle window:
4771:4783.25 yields 4.5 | 3.88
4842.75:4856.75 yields 2.0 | 5.38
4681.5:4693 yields 1.1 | 5.38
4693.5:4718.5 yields 0.6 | 5.85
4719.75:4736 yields 0.4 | 5.89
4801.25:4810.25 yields 2.4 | 4.53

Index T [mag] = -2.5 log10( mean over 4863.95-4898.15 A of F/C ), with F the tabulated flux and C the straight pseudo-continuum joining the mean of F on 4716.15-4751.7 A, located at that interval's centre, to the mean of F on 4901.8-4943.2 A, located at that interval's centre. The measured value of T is 0.242 mag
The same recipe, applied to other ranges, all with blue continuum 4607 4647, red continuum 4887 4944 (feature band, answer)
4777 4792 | 0.38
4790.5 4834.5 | 0.30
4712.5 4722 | 0.18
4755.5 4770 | 0.36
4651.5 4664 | -0.01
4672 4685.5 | 0.21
